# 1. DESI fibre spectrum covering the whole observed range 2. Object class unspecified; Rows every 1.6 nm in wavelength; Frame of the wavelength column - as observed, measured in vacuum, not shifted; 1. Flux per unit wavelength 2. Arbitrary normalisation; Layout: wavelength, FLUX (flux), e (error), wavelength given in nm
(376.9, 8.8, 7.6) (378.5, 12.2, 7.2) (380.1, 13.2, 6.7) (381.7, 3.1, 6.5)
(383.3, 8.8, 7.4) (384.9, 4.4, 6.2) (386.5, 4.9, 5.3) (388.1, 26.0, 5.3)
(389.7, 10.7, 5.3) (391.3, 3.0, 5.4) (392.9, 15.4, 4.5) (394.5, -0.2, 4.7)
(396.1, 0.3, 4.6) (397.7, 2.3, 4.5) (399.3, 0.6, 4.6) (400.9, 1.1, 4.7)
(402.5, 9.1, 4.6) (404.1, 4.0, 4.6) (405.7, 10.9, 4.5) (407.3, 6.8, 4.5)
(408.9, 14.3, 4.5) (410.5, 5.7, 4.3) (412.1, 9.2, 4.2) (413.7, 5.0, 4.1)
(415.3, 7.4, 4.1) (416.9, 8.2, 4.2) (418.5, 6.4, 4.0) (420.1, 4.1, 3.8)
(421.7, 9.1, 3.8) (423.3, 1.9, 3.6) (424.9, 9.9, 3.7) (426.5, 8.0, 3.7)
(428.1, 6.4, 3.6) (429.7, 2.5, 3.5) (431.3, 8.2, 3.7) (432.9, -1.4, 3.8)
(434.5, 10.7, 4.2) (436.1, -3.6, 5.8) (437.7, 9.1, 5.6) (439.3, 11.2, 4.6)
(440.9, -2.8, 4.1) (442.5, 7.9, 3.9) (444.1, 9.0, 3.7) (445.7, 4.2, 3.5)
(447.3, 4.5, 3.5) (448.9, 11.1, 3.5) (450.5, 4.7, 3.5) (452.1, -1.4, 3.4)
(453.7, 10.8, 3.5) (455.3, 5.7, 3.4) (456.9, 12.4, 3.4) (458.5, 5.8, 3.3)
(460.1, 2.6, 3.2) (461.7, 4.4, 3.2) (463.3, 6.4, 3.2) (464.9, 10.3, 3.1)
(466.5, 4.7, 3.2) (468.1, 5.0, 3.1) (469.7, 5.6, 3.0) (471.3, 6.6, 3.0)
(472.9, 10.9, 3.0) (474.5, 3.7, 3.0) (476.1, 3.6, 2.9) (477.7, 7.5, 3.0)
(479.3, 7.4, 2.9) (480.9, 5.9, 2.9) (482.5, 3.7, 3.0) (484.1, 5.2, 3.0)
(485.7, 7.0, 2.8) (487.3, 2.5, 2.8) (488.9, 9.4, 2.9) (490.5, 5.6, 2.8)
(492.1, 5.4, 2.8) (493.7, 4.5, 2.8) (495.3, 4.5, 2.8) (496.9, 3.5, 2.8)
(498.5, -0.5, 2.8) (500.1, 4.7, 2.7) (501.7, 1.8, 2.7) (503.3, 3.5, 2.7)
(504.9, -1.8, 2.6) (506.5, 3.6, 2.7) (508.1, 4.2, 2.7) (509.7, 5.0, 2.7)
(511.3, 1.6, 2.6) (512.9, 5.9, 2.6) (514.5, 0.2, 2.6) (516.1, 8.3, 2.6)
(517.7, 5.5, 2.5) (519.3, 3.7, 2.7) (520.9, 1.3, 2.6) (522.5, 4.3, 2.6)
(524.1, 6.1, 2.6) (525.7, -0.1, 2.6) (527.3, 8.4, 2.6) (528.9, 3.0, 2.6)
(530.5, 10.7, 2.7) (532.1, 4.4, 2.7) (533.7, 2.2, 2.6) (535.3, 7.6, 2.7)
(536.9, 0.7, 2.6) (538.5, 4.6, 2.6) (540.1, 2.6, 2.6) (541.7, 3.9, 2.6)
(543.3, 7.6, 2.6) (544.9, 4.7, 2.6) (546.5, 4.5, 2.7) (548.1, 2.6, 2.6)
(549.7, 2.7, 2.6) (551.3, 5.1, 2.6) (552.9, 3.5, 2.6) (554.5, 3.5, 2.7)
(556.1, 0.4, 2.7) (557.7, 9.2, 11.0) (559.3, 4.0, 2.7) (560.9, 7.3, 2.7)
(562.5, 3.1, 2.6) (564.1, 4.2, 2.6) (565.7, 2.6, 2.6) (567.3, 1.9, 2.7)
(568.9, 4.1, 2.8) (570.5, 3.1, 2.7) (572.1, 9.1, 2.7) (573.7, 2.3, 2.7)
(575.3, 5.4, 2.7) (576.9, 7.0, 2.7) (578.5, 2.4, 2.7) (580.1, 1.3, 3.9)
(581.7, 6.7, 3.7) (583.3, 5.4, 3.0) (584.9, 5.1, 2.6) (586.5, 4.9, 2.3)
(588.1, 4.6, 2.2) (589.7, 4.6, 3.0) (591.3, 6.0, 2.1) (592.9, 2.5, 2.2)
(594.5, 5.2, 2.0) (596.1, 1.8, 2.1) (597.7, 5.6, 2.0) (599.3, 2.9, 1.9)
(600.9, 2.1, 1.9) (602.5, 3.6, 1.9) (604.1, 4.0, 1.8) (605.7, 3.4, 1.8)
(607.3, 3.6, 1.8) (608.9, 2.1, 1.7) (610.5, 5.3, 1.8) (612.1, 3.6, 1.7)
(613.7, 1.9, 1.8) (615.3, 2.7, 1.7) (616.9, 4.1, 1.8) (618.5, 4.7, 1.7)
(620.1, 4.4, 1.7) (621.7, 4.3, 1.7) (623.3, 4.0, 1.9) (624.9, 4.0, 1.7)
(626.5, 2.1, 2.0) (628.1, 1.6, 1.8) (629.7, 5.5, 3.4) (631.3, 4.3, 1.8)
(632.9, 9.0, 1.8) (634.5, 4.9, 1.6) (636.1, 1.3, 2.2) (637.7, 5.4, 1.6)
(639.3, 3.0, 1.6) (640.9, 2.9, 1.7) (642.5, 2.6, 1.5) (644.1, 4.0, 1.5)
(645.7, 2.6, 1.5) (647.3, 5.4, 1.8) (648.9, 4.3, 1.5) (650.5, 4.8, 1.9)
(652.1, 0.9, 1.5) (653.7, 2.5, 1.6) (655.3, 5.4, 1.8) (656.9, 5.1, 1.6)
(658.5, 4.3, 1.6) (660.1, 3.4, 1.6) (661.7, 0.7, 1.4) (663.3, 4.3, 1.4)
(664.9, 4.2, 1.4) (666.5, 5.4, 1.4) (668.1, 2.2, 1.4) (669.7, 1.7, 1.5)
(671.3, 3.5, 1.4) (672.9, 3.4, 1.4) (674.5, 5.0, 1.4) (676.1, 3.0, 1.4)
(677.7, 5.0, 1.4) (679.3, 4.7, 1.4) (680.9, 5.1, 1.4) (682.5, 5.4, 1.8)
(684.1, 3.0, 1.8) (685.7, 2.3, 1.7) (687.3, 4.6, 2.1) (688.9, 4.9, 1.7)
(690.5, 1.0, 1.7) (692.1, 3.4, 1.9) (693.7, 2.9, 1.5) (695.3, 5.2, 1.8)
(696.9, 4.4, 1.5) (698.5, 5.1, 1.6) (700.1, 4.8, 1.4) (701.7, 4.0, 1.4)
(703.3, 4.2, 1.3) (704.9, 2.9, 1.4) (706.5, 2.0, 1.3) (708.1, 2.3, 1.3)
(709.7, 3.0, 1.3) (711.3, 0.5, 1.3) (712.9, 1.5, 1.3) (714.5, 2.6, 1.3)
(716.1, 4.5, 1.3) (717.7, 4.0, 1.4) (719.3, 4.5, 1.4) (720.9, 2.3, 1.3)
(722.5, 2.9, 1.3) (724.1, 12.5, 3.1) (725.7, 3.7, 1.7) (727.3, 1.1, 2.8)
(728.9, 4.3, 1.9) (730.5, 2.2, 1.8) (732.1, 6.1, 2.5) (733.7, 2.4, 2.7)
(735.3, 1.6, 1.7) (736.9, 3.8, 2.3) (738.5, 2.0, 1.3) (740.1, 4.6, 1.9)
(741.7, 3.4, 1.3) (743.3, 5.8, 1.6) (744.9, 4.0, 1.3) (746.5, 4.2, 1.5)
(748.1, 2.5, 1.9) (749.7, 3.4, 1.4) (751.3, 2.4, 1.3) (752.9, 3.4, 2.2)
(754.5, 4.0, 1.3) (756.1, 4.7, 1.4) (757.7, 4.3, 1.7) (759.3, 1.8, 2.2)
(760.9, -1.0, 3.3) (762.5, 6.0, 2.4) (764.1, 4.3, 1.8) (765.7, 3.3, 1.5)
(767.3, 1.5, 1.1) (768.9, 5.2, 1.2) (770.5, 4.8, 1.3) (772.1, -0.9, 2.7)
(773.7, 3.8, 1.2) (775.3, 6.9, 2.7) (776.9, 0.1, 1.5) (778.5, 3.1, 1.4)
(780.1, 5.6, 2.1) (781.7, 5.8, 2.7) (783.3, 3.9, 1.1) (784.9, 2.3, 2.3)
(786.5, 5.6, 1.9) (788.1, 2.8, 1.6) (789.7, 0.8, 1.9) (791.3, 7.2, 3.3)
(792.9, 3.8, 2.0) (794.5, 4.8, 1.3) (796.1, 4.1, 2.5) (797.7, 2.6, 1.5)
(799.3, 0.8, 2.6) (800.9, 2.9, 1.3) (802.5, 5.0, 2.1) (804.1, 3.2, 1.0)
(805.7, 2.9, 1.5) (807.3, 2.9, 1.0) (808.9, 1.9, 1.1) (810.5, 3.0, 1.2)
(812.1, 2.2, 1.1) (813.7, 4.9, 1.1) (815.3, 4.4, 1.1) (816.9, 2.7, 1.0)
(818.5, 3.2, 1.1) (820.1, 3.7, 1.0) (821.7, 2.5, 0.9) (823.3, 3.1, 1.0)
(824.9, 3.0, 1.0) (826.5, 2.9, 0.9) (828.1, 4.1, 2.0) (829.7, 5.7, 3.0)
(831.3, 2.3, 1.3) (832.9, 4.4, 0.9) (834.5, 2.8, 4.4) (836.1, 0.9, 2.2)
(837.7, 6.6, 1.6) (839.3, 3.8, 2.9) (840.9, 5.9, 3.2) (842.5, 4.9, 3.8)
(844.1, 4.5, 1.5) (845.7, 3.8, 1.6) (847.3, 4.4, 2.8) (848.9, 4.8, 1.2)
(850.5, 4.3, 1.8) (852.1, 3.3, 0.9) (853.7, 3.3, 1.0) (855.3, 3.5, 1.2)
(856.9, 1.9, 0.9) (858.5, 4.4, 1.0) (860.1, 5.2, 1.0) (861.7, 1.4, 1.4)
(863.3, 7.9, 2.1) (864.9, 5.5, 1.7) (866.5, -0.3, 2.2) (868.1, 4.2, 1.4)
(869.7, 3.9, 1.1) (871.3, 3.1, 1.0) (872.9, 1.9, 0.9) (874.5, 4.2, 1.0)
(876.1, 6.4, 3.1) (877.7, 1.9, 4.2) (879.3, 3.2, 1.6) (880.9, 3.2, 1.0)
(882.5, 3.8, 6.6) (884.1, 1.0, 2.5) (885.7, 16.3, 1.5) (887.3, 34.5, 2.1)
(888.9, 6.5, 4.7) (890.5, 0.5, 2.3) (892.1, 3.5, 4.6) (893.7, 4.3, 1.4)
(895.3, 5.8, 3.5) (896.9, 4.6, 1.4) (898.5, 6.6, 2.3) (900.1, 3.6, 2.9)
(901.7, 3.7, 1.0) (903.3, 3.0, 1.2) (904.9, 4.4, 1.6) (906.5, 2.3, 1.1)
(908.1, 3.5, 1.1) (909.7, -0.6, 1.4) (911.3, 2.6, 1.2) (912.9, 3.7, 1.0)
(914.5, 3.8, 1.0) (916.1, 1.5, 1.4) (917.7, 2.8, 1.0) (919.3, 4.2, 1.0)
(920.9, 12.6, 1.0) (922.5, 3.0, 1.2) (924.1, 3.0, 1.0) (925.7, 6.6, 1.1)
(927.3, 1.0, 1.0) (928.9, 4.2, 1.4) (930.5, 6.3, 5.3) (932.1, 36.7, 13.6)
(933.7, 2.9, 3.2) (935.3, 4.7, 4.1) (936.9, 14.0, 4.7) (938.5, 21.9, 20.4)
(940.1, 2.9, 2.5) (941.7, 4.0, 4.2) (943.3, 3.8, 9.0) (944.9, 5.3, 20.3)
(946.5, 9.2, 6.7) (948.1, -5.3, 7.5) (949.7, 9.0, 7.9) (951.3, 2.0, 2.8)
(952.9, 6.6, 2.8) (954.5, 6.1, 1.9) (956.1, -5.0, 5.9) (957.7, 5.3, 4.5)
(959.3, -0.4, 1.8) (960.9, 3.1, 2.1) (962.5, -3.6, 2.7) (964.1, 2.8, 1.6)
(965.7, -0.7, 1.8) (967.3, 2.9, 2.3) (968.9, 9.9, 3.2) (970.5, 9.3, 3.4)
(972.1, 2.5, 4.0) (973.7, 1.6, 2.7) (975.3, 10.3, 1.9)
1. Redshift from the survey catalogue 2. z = 1.378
